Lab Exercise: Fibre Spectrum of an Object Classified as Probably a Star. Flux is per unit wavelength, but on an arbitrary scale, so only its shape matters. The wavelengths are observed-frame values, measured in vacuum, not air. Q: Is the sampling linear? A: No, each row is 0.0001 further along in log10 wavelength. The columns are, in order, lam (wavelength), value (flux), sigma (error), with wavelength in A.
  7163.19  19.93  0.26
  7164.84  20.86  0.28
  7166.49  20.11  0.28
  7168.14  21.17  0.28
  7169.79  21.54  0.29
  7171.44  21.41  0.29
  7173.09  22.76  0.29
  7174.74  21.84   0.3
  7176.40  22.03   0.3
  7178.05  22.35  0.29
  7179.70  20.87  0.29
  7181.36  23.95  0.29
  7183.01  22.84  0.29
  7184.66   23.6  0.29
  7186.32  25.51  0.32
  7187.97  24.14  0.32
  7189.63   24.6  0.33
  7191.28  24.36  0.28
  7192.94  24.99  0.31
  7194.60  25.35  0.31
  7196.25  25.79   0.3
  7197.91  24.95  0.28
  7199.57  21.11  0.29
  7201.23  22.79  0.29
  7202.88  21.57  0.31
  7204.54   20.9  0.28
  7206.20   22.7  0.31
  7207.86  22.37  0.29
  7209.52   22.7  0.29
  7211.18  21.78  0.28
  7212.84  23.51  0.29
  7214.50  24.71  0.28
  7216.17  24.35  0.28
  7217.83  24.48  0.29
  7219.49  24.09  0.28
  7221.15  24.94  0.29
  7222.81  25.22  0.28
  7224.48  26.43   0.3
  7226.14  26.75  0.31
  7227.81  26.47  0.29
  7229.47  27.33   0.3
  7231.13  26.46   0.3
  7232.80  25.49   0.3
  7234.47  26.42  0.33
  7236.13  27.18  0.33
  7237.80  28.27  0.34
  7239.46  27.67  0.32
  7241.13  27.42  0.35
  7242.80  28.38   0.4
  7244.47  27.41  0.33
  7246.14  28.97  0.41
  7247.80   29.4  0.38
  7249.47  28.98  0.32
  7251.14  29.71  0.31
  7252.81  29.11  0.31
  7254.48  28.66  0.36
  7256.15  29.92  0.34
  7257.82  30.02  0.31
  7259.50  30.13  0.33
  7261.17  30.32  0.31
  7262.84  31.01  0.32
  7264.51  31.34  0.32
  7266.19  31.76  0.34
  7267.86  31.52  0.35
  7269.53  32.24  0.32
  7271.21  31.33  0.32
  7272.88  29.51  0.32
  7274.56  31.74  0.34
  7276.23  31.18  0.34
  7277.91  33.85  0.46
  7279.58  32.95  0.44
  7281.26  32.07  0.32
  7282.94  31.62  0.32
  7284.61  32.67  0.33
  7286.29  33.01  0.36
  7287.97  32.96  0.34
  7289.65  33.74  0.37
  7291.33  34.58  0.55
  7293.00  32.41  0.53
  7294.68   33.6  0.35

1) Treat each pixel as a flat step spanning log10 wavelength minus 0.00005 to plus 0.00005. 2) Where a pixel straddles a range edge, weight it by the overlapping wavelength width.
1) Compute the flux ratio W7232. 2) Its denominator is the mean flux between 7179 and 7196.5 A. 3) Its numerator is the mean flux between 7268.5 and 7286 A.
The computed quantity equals 1.3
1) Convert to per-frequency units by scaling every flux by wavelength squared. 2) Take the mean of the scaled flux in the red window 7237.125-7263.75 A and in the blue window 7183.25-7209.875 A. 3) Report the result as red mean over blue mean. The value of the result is 1.25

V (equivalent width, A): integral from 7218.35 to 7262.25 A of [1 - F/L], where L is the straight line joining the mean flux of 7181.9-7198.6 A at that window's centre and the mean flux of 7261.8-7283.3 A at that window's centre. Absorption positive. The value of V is 1.82 A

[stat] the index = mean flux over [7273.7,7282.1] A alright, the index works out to 32.3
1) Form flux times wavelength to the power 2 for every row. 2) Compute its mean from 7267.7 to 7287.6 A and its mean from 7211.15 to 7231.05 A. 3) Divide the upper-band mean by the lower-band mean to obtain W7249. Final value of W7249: 1.29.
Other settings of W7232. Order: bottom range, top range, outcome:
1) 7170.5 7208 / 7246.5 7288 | 1.34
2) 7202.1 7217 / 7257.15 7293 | 1.40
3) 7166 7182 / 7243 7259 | 1.34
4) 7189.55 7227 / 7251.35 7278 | 1.28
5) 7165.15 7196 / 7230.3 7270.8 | 1.27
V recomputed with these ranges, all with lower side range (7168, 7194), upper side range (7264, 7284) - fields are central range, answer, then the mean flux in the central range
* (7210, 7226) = 1.3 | 24.5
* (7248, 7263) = 0.2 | 29.7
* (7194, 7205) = 0.7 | 23.3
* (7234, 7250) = 0.4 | 28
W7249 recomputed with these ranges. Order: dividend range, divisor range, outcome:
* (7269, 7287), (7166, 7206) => 1.43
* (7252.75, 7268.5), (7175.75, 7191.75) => 1.33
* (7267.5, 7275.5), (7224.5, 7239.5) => 1.18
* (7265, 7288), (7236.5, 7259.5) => 1.12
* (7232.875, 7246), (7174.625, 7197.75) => 1.17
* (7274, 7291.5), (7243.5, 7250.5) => 1.15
